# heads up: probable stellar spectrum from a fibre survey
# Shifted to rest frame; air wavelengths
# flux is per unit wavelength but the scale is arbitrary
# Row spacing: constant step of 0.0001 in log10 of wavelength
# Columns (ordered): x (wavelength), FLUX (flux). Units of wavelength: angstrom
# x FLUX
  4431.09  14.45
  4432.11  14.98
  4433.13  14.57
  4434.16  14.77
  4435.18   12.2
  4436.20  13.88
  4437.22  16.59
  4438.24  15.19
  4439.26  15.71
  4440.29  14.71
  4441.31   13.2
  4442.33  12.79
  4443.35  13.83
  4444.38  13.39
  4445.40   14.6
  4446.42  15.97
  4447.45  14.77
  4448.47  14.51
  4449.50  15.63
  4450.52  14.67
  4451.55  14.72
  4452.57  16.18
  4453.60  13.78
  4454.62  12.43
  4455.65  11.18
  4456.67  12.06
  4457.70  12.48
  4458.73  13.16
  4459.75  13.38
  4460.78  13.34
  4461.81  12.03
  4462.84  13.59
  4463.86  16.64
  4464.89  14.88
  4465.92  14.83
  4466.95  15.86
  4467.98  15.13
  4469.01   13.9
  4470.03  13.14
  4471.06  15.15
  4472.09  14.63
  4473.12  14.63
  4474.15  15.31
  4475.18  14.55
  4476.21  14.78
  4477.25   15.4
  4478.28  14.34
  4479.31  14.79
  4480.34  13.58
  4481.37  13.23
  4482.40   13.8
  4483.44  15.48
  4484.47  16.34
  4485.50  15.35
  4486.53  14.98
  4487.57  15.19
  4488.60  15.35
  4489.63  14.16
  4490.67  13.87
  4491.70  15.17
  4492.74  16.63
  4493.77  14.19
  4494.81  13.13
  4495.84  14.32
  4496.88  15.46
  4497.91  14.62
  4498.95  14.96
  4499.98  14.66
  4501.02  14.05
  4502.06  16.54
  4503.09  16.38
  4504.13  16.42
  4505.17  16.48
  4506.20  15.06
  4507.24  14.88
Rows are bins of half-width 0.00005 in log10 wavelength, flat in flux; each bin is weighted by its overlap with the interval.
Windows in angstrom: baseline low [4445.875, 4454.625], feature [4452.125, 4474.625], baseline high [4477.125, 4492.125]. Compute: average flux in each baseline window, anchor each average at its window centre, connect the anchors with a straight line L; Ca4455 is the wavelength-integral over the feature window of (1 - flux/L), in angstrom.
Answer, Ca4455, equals 1.3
